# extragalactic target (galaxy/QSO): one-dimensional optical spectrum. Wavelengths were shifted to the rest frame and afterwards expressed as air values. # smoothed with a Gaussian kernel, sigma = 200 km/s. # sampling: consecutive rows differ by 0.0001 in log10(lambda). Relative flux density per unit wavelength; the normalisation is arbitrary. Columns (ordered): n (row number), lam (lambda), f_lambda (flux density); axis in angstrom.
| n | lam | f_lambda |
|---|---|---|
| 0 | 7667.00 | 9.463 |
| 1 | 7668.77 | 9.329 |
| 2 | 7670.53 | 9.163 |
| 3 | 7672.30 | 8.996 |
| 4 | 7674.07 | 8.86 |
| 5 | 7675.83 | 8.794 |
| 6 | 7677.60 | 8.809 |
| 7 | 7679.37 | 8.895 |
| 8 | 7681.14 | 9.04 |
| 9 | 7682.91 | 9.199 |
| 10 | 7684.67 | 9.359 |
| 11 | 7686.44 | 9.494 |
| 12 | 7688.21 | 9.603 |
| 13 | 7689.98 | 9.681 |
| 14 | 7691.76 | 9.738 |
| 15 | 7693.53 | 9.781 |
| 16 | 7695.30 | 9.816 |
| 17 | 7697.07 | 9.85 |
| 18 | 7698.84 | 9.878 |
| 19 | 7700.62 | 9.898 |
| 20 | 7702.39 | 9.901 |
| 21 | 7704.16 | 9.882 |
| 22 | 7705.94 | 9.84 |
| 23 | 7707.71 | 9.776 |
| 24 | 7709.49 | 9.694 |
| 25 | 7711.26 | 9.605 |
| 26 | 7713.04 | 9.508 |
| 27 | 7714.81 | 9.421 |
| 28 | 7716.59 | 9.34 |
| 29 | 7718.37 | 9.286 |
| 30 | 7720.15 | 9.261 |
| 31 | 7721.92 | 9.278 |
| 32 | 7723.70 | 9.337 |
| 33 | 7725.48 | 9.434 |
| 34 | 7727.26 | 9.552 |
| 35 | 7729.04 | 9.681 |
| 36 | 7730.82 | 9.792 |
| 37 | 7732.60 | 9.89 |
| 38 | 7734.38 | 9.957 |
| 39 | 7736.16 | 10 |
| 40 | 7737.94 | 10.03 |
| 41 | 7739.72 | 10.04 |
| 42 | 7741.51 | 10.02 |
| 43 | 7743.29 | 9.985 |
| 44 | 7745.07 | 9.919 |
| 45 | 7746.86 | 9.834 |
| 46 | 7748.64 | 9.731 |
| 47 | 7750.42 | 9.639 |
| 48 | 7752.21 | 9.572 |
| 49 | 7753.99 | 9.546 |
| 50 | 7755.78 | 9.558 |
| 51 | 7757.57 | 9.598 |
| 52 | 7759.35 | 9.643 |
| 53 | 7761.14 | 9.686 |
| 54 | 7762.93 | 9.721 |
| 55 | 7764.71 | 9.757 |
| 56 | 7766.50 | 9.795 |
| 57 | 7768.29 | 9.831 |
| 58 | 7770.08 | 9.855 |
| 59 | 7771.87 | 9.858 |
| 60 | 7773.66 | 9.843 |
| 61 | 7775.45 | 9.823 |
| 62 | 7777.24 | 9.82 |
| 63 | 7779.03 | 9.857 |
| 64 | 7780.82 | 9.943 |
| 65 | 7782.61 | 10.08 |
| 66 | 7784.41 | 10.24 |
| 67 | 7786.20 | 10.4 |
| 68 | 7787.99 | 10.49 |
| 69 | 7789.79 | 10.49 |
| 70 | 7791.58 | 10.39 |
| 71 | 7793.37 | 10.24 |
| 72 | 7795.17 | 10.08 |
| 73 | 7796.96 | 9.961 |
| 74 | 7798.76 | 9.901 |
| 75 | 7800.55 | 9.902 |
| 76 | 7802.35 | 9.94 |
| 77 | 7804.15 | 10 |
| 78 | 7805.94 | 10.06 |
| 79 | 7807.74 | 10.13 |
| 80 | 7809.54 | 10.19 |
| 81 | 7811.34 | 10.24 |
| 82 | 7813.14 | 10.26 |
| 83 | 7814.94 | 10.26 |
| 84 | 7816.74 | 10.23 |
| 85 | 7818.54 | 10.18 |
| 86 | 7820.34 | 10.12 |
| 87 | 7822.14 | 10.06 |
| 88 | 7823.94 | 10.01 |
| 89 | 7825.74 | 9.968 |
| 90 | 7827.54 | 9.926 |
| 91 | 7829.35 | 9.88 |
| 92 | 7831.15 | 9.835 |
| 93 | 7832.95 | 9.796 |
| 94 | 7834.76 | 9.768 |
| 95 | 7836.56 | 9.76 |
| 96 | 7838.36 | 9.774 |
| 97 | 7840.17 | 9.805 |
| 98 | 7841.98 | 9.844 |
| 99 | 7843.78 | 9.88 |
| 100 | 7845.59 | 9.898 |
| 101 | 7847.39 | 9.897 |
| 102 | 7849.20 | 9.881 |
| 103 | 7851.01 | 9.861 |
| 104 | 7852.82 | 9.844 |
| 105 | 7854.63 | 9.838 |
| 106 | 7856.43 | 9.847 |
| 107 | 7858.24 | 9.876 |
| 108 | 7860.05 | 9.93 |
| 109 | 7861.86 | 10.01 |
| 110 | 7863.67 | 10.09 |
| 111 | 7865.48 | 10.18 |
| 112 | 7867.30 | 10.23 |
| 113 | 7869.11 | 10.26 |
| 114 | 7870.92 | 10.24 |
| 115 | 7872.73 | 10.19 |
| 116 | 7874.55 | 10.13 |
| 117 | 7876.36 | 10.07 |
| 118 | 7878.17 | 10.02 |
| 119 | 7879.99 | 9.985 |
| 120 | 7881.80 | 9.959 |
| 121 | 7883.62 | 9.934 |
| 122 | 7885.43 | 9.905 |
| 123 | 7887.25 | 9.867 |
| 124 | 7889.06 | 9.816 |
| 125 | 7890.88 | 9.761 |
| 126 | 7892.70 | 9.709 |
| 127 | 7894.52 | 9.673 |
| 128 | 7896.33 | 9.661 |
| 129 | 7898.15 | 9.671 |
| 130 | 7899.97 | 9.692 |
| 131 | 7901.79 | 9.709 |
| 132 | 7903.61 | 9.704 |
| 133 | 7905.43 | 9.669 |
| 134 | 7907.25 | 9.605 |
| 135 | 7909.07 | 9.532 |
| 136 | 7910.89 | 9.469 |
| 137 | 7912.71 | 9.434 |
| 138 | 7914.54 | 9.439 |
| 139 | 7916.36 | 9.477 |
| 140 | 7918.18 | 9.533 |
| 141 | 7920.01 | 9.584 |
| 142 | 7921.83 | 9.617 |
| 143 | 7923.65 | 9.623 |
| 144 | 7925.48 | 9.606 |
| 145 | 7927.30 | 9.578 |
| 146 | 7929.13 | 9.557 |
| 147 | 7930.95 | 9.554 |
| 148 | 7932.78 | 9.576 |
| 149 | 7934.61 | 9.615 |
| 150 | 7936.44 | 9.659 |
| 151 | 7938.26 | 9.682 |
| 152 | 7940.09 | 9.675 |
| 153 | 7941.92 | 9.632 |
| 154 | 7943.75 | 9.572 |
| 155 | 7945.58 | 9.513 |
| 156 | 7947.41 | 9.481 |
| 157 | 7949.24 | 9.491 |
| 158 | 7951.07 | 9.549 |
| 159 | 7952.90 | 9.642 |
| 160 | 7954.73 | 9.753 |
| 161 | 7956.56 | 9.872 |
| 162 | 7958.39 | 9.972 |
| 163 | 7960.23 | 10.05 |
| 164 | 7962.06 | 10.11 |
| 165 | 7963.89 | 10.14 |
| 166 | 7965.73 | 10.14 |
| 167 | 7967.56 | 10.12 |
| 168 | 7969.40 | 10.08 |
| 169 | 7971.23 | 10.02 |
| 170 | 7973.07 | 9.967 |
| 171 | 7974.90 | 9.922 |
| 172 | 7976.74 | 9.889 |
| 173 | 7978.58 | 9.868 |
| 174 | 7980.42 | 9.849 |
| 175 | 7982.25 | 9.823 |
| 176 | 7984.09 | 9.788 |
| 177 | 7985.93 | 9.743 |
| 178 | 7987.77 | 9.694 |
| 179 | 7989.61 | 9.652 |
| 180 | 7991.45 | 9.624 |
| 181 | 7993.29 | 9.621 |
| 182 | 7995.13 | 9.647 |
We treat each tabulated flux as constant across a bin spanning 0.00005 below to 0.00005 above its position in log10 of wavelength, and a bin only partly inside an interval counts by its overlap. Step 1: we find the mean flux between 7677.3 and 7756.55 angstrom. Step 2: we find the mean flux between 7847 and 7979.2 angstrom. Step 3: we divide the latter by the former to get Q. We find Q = 1.02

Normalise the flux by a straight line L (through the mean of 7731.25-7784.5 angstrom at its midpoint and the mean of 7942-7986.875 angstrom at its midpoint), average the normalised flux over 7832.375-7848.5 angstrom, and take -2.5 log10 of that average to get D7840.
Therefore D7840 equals 0.00 mag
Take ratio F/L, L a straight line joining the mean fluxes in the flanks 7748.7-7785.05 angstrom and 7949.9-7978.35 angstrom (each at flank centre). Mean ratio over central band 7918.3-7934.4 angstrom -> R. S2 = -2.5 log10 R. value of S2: 0.04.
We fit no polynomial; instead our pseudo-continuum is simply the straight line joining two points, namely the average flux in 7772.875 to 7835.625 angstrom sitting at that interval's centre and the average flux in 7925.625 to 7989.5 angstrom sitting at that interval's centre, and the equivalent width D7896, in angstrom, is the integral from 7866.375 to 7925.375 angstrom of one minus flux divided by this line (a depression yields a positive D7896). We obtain 0.7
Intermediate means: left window 10.1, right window 9.78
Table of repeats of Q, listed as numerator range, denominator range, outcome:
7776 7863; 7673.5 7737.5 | 1.05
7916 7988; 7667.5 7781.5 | 1.01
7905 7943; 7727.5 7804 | 0.97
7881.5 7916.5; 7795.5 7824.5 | 0.96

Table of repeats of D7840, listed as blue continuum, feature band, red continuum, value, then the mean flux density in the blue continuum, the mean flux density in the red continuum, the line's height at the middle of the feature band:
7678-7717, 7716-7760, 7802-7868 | 0.00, 9.59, 9.98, 9.71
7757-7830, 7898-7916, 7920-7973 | 0.03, 10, 9.75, 9.82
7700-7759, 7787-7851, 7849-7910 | -0.02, 9.69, 9.89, 9.81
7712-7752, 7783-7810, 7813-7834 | -0.02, 9.68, 10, 9.93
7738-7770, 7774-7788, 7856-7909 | -0.03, 9.77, 9.9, 9.8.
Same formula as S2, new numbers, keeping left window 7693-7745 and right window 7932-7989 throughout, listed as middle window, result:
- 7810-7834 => -0.03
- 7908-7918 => 0.03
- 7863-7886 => -0.04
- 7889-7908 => 0.01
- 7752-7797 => -0.02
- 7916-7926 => 0.02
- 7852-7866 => -0.02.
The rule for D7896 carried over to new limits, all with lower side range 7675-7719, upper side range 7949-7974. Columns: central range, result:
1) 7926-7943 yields 0.5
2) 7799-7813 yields -0.5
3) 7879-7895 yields 0.0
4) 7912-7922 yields 0.4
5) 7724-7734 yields -0.1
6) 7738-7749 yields -0.4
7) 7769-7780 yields -0.2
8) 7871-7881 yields -0.3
